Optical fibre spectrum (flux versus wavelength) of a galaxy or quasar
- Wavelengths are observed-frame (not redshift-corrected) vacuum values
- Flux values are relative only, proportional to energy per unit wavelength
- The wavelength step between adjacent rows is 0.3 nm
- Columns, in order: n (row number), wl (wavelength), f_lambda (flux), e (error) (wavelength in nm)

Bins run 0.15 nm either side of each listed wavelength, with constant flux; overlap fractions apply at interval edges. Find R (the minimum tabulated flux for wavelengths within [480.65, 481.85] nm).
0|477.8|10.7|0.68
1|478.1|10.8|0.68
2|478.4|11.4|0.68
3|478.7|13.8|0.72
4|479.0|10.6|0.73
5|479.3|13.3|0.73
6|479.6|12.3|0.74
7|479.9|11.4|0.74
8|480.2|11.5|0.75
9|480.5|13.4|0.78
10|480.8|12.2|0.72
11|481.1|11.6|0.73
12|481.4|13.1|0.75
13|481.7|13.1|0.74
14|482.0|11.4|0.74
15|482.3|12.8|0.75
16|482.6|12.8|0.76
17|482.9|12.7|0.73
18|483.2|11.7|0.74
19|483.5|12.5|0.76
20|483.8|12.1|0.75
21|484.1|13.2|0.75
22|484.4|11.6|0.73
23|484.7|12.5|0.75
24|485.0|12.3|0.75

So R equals 11.6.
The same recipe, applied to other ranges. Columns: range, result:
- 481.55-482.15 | 11.4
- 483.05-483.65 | 11.7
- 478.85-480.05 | 10.6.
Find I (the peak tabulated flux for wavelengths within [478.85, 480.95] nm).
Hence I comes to 13.4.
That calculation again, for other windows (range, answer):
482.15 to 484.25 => 13.2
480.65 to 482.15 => 13.1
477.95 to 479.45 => 13.8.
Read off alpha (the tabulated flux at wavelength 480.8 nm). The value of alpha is 12.2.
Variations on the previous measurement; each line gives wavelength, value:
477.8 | 10.7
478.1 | 10.8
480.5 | 13.4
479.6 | 12.3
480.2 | 11.5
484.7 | 12.5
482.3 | 12.8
